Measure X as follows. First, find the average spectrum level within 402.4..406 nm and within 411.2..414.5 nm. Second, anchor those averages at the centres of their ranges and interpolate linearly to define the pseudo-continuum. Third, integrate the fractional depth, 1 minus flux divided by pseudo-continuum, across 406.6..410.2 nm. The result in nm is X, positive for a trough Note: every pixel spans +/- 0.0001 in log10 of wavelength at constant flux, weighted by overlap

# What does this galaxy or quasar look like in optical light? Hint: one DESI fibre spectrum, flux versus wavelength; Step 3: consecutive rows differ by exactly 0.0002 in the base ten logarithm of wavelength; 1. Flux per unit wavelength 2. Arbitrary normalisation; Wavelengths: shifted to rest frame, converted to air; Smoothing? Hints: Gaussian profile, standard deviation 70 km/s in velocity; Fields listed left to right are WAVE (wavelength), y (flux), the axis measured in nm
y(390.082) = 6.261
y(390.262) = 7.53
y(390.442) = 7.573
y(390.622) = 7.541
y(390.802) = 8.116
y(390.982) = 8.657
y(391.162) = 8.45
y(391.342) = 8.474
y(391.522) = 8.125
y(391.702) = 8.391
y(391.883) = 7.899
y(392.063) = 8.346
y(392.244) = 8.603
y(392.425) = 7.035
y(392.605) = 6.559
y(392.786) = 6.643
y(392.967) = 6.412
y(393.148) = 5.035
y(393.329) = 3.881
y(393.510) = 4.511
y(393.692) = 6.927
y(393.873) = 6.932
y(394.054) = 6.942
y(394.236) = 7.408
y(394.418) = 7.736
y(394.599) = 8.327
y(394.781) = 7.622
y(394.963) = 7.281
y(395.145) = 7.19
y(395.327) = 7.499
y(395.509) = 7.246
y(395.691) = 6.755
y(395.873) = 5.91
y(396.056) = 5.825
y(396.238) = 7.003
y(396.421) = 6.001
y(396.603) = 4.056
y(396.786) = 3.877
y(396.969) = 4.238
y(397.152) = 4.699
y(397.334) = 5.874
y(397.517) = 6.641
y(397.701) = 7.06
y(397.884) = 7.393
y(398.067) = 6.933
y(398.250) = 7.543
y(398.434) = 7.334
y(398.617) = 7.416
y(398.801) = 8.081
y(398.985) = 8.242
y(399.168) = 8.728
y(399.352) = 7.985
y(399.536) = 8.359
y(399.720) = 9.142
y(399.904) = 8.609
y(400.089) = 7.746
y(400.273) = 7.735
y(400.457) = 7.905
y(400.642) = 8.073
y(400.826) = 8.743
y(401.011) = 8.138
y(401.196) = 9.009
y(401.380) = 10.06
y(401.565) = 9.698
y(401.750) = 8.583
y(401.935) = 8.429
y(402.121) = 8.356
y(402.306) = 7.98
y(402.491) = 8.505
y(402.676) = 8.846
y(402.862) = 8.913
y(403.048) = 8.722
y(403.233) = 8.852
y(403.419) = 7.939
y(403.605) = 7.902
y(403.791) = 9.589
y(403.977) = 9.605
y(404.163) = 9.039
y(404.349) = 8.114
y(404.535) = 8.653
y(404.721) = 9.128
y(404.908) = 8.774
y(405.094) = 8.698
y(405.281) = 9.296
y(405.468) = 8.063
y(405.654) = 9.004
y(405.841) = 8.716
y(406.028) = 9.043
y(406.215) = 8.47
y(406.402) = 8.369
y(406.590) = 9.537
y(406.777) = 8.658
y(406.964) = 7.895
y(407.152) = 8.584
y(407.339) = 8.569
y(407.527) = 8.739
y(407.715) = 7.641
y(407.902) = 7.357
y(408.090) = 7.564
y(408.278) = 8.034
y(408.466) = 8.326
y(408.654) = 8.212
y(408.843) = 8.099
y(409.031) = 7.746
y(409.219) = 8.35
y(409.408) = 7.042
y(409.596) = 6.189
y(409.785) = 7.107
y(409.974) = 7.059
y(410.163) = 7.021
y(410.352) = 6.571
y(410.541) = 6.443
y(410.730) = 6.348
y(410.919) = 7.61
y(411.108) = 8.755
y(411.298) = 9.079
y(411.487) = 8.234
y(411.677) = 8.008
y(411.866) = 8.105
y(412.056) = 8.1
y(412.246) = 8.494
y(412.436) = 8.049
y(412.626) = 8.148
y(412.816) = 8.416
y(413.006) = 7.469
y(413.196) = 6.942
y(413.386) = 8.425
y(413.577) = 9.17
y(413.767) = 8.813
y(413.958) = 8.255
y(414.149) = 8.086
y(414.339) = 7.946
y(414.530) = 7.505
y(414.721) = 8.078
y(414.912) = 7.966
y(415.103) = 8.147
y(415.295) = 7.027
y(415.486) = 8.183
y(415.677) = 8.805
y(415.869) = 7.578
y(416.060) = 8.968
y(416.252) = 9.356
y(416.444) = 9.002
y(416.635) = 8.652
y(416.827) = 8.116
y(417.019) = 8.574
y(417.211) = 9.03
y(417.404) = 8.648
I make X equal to 0.273 nm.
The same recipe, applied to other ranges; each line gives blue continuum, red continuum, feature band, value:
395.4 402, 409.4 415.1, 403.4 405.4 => -0.34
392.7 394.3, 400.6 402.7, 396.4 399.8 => 0.35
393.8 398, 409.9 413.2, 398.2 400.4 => -0.43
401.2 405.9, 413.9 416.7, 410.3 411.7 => 0.13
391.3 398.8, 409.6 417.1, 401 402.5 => -0.34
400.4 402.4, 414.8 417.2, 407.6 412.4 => 0.47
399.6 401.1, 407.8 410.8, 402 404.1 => -0.18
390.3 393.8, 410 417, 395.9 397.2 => 0.39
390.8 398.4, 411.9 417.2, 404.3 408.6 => -0.47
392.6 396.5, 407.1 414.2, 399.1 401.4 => -0.44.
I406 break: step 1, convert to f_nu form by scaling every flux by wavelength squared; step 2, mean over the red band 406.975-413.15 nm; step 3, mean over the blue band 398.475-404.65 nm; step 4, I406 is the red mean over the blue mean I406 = 0.95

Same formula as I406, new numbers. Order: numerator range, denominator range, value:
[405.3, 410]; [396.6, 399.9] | 1.22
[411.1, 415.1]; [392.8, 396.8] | 1.39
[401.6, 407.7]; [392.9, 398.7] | 1.41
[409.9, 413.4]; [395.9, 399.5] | 1.26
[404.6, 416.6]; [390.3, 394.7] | 1.22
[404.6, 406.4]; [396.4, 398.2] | 1.60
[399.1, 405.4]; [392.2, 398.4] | 1.39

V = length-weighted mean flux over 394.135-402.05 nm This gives 7.4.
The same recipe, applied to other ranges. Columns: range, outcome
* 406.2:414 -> 7.94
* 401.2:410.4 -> 8.37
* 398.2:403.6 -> 8.4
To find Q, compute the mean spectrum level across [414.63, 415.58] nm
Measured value 7.88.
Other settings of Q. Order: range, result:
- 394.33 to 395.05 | 7.75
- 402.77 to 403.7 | 8.46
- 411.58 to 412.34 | 8.17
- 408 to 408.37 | 7.8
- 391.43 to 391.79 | 8.27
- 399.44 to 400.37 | 8.31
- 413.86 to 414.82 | 7.97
